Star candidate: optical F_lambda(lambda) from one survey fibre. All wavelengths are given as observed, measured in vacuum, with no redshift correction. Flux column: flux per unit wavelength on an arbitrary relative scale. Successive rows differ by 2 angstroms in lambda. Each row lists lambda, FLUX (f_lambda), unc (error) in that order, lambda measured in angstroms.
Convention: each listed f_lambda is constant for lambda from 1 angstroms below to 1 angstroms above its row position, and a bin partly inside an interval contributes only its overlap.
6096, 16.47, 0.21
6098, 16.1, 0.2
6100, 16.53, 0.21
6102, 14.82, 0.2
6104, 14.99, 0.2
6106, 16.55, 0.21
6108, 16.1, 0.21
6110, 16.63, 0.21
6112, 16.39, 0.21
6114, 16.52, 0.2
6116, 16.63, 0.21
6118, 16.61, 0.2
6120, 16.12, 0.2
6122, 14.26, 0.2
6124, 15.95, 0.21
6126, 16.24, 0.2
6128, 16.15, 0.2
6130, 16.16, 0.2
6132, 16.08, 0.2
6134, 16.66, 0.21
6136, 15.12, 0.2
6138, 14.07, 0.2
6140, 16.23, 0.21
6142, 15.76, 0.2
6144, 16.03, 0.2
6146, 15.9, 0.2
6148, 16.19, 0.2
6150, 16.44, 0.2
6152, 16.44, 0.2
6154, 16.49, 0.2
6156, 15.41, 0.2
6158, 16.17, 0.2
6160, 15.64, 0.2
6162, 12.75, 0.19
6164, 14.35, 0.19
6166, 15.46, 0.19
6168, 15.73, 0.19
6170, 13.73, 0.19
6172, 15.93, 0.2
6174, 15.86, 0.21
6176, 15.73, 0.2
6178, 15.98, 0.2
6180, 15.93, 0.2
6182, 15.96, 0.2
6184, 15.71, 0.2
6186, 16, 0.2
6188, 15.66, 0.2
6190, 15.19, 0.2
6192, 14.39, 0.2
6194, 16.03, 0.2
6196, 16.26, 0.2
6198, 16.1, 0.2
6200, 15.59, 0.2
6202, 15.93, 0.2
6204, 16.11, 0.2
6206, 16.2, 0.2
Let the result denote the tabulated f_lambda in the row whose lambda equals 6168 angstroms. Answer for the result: 15.73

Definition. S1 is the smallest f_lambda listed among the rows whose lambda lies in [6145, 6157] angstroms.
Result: 15.41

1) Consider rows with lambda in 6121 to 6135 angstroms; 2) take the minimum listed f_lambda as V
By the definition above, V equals 14.26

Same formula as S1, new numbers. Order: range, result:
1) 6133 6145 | 14.07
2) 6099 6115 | 14.82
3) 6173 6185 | 15.71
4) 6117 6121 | 16.12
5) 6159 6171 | 12.75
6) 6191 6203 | 14.39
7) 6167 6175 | 13.73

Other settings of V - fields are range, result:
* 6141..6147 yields 15.76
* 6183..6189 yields 15.66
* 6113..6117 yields 16.52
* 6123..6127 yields 15.95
